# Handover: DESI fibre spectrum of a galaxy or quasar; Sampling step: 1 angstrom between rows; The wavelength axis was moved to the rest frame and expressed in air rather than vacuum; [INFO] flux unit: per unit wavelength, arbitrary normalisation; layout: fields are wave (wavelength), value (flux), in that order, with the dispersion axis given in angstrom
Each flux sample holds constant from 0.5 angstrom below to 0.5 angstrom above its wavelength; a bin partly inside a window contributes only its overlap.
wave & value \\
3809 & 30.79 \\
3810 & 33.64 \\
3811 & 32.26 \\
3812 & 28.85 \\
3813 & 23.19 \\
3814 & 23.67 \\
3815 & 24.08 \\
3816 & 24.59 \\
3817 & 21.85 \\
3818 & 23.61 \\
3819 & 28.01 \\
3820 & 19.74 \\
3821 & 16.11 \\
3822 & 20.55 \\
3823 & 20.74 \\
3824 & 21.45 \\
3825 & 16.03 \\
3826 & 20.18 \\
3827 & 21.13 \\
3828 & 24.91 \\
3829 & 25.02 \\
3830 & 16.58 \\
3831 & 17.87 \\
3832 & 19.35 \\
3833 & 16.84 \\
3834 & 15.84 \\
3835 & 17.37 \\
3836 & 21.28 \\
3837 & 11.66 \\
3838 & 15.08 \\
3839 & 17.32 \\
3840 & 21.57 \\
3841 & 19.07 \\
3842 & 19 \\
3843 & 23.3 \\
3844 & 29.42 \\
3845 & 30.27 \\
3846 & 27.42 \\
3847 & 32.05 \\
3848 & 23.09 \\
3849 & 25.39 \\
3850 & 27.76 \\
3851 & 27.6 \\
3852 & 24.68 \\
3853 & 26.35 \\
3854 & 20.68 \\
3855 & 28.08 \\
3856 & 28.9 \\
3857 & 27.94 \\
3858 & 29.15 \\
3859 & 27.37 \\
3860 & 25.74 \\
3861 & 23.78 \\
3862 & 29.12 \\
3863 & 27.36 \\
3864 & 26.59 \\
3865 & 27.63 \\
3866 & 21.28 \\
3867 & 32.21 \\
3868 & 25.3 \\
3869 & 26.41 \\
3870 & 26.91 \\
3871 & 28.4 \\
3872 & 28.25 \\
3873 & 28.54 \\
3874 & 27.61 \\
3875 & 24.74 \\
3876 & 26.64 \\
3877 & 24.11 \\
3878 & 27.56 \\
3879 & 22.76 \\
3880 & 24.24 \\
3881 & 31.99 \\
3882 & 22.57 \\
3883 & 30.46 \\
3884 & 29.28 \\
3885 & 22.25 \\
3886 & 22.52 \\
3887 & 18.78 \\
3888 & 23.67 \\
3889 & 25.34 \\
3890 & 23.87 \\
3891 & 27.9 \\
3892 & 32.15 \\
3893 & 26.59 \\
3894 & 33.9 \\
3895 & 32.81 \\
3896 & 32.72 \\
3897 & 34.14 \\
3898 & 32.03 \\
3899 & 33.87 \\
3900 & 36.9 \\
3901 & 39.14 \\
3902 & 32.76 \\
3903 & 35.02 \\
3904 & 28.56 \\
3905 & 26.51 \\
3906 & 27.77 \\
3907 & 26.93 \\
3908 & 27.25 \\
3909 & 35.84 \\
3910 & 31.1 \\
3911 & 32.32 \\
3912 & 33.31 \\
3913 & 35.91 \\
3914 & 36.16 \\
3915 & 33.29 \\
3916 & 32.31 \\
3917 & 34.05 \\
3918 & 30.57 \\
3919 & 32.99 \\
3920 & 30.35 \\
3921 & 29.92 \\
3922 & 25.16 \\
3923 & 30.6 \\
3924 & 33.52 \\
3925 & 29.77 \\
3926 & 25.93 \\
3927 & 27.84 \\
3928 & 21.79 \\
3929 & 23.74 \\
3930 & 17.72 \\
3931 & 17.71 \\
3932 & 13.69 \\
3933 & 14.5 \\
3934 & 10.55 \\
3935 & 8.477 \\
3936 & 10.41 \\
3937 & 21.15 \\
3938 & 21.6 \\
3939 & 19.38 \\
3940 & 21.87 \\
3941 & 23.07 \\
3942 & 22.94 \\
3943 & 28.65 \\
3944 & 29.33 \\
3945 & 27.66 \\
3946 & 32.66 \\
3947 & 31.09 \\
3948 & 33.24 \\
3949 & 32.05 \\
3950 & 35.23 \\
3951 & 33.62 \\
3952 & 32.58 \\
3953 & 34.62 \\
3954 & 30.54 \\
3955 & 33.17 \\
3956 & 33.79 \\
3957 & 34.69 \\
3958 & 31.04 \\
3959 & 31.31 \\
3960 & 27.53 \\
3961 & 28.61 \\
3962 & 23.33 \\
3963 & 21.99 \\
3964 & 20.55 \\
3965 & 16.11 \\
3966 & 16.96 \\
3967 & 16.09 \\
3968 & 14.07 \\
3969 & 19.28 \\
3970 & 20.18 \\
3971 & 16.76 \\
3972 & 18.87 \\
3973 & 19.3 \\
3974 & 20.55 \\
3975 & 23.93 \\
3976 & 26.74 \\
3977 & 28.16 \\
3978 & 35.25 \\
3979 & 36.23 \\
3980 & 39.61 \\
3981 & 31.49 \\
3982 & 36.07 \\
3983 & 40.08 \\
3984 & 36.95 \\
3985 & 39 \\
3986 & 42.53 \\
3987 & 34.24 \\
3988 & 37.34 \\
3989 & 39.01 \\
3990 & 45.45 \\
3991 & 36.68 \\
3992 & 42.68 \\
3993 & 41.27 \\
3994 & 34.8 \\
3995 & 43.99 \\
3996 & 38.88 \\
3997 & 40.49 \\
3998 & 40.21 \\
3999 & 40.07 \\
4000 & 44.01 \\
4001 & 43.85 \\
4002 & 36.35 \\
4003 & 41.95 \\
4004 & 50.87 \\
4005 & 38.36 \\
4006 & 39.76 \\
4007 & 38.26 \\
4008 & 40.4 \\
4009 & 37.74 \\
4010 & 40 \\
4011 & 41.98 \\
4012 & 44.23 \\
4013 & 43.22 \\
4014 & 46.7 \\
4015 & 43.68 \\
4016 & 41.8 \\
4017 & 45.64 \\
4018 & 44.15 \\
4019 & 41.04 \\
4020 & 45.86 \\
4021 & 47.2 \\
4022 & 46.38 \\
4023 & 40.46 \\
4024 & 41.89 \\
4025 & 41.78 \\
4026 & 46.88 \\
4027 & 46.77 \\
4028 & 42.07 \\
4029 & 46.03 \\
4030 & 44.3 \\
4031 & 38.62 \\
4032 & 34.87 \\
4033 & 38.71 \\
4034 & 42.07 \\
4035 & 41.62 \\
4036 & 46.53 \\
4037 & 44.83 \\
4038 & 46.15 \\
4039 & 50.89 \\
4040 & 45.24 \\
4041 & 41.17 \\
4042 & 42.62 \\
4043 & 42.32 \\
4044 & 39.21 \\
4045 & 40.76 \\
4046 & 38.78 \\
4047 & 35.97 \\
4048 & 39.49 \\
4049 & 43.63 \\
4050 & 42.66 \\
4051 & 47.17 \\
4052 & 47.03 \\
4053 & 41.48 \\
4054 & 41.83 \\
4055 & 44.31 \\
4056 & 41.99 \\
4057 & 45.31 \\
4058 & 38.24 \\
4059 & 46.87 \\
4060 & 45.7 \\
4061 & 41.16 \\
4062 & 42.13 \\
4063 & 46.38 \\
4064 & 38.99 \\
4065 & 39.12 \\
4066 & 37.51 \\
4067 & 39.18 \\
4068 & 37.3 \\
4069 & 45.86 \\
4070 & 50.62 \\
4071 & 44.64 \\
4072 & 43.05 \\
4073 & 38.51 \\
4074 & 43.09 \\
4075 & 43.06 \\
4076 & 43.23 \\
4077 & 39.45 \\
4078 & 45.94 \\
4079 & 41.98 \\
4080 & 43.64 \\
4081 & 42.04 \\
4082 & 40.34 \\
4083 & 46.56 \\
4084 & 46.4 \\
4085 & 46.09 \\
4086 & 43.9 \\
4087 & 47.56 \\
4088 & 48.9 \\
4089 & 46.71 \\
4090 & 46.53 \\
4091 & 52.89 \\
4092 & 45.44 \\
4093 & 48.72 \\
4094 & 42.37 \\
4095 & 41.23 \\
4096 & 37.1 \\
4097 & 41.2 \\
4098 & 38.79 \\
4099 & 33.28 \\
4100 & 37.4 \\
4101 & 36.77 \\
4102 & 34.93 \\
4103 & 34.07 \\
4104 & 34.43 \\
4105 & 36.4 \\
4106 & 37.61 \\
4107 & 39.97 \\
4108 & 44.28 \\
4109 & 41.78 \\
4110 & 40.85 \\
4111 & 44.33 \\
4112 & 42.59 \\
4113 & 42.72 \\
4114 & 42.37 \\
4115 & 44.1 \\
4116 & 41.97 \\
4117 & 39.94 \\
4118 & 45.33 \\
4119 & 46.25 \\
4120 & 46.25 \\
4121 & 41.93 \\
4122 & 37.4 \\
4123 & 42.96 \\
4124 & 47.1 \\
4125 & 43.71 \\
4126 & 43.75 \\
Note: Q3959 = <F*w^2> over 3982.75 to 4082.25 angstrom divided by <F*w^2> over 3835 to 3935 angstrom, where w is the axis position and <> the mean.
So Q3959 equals 1.69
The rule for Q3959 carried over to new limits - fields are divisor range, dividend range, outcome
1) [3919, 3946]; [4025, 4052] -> 1.96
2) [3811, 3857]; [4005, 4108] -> 2.10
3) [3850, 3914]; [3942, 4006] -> 1.19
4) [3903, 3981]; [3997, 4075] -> 1.68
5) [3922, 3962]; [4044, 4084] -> 1.73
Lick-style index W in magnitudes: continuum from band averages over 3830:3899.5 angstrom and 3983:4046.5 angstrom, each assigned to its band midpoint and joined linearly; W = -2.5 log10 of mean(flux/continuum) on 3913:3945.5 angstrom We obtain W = 0.29 mag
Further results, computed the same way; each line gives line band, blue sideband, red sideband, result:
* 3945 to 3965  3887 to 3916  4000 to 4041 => 0.203 mag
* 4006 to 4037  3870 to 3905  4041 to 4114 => -0.123 mag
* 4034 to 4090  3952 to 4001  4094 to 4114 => -0.181 mag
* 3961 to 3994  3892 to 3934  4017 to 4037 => 0.266 mag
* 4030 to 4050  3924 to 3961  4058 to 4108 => -0.130 mag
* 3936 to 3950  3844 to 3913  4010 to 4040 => 0.314 mag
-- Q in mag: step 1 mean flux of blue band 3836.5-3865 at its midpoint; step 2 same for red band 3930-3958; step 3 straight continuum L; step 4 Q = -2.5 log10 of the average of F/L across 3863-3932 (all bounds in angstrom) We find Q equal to -0.14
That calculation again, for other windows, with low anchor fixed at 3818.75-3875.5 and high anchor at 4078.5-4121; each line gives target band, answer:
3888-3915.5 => -0.14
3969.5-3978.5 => 0.38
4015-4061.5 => -0.14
